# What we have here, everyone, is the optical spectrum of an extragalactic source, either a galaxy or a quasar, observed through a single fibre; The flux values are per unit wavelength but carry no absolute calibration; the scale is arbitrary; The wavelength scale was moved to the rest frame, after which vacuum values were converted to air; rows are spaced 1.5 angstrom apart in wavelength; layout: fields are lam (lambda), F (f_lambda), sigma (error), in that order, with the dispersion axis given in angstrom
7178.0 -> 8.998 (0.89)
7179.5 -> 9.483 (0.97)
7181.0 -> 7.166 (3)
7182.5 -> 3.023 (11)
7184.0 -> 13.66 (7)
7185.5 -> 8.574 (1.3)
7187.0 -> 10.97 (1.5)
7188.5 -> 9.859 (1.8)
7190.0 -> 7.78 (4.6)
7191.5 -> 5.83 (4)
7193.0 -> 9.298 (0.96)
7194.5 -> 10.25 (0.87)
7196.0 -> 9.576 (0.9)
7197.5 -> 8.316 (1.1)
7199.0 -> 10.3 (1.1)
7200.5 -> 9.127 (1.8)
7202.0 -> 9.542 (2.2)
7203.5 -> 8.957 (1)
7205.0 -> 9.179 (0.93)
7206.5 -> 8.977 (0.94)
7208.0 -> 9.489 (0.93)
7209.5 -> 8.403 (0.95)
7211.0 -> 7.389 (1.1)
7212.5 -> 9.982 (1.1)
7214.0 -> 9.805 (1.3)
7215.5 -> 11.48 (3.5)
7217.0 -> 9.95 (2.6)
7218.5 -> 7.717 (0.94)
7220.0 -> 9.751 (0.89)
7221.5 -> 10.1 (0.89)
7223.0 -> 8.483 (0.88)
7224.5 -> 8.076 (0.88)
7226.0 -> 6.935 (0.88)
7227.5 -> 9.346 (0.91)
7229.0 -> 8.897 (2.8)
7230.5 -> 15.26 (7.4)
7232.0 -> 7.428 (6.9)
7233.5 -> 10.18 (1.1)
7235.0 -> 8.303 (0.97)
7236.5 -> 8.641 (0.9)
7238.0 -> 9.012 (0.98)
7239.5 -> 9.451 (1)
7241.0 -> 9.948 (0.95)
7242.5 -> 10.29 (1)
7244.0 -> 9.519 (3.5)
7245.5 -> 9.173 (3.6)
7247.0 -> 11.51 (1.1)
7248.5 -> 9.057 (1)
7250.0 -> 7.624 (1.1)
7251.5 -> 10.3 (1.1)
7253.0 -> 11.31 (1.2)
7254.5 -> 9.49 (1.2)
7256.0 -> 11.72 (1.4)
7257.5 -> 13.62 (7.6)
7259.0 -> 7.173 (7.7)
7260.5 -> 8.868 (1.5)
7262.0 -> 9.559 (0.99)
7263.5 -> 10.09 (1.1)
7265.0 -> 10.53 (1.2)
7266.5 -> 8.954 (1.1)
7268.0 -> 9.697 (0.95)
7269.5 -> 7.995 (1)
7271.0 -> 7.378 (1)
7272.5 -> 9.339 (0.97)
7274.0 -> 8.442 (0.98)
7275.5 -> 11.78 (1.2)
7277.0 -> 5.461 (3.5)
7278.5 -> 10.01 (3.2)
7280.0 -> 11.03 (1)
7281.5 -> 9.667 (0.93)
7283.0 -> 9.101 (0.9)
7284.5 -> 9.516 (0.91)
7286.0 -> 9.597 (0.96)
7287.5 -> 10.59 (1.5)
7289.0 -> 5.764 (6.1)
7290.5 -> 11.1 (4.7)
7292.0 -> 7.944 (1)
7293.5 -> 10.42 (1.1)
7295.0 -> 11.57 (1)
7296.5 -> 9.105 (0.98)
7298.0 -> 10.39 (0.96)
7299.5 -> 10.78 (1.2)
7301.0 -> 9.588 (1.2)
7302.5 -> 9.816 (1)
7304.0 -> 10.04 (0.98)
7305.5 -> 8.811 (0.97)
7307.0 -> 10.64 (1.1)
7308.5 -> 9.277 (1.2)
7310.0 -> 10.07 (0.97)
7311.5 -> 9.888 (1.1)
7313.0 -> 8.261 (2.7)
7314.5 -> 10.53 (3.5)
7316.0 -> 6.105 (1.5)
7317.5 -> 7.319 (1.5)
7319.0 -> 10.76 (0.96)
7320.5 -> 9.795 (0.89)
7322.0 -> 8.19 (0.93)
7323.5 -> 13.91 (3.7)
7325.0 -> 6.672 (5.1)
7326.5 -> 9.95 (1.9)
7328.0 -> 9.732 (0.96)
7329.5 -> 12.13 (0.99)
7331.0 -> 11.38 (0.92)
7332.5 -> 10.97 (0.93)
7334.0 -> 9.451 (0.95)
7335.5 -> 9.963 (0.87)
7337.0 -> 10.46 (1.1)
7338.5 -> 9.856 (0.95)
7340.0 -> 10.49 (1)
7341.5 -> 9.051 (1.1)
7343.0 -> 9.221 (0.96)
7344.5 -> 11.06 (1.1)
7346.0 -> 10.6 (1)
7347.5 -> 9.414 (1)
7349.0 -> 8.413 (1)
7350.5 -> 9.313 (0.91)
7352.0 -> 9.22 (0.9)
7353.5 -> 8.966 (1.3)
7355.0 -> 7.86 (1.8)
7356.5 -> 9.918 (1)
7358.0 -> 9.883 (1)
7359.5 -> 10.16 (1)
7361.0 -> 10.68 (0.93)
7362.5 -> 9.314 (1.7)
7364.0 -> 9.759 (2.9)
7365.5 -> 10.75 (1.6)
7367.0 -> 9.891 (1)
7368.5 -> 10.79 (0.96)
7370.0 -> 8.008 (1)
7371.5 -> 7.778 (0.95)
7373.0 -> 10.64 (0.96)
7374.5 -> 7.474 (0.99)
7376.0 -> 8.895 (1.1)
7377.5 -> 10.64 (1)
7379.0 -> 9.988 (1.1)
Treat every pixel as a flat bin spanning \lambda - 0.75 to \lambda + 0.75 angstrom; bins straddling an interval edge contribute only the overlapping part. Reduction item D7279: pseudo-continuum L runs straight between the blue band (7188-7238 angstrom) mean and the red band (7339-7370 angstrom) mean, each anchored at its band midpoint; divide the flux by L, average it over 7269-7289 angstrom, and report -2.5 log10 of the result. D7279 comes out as 0.036 mag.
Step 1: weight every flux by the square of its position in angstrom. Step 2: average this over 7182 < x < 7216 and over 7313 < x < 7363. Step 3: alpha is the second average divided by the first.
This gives 1.1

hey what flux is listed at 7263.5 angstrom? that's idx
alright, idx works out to 10.09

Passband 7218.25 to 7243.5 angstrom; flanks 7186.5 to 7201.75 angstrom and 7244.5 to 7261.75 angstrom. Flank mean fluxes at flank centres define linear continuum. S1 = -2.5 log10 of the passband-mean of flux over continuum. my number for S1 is 0.038 mag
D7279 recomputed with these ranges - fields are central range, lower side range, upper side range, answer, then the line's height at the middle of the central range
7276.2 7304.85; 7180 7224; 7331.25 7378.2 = -0.016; 9.41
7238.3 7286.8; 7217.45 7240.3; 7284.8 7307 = -0.017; 9.45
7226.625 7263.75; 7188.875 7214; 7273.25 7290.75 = -0.079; 9.13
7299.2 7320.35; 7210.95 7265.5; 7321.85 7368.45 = 0.049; 9.83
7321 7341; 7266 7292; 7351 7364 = -0.094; 9.38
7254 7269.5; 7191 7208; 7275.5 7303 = -0.050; 9.44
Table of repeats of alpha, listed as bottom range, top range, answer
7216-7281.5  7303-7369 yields 1.05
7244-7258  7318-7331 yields 1.00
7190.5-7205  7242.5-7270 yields 1.11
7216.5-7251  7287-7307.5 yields 1.06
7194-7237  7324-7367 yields 1.10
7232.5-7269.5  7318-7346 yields 1.07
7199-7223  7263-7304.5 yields 1.04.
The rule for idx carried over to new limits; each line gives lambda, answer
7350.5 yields 9.313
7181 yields 7.166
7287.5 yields 10.59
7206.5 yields 8.977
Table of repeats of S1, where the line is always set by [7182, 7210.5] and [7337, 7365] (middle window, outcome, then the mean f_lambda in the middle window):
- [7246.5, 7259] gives -0.12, 10.4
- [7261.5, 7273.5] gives 0.02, 9.17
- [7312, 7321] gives 0.09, 8.8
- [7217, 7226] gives 0.05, 8.76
